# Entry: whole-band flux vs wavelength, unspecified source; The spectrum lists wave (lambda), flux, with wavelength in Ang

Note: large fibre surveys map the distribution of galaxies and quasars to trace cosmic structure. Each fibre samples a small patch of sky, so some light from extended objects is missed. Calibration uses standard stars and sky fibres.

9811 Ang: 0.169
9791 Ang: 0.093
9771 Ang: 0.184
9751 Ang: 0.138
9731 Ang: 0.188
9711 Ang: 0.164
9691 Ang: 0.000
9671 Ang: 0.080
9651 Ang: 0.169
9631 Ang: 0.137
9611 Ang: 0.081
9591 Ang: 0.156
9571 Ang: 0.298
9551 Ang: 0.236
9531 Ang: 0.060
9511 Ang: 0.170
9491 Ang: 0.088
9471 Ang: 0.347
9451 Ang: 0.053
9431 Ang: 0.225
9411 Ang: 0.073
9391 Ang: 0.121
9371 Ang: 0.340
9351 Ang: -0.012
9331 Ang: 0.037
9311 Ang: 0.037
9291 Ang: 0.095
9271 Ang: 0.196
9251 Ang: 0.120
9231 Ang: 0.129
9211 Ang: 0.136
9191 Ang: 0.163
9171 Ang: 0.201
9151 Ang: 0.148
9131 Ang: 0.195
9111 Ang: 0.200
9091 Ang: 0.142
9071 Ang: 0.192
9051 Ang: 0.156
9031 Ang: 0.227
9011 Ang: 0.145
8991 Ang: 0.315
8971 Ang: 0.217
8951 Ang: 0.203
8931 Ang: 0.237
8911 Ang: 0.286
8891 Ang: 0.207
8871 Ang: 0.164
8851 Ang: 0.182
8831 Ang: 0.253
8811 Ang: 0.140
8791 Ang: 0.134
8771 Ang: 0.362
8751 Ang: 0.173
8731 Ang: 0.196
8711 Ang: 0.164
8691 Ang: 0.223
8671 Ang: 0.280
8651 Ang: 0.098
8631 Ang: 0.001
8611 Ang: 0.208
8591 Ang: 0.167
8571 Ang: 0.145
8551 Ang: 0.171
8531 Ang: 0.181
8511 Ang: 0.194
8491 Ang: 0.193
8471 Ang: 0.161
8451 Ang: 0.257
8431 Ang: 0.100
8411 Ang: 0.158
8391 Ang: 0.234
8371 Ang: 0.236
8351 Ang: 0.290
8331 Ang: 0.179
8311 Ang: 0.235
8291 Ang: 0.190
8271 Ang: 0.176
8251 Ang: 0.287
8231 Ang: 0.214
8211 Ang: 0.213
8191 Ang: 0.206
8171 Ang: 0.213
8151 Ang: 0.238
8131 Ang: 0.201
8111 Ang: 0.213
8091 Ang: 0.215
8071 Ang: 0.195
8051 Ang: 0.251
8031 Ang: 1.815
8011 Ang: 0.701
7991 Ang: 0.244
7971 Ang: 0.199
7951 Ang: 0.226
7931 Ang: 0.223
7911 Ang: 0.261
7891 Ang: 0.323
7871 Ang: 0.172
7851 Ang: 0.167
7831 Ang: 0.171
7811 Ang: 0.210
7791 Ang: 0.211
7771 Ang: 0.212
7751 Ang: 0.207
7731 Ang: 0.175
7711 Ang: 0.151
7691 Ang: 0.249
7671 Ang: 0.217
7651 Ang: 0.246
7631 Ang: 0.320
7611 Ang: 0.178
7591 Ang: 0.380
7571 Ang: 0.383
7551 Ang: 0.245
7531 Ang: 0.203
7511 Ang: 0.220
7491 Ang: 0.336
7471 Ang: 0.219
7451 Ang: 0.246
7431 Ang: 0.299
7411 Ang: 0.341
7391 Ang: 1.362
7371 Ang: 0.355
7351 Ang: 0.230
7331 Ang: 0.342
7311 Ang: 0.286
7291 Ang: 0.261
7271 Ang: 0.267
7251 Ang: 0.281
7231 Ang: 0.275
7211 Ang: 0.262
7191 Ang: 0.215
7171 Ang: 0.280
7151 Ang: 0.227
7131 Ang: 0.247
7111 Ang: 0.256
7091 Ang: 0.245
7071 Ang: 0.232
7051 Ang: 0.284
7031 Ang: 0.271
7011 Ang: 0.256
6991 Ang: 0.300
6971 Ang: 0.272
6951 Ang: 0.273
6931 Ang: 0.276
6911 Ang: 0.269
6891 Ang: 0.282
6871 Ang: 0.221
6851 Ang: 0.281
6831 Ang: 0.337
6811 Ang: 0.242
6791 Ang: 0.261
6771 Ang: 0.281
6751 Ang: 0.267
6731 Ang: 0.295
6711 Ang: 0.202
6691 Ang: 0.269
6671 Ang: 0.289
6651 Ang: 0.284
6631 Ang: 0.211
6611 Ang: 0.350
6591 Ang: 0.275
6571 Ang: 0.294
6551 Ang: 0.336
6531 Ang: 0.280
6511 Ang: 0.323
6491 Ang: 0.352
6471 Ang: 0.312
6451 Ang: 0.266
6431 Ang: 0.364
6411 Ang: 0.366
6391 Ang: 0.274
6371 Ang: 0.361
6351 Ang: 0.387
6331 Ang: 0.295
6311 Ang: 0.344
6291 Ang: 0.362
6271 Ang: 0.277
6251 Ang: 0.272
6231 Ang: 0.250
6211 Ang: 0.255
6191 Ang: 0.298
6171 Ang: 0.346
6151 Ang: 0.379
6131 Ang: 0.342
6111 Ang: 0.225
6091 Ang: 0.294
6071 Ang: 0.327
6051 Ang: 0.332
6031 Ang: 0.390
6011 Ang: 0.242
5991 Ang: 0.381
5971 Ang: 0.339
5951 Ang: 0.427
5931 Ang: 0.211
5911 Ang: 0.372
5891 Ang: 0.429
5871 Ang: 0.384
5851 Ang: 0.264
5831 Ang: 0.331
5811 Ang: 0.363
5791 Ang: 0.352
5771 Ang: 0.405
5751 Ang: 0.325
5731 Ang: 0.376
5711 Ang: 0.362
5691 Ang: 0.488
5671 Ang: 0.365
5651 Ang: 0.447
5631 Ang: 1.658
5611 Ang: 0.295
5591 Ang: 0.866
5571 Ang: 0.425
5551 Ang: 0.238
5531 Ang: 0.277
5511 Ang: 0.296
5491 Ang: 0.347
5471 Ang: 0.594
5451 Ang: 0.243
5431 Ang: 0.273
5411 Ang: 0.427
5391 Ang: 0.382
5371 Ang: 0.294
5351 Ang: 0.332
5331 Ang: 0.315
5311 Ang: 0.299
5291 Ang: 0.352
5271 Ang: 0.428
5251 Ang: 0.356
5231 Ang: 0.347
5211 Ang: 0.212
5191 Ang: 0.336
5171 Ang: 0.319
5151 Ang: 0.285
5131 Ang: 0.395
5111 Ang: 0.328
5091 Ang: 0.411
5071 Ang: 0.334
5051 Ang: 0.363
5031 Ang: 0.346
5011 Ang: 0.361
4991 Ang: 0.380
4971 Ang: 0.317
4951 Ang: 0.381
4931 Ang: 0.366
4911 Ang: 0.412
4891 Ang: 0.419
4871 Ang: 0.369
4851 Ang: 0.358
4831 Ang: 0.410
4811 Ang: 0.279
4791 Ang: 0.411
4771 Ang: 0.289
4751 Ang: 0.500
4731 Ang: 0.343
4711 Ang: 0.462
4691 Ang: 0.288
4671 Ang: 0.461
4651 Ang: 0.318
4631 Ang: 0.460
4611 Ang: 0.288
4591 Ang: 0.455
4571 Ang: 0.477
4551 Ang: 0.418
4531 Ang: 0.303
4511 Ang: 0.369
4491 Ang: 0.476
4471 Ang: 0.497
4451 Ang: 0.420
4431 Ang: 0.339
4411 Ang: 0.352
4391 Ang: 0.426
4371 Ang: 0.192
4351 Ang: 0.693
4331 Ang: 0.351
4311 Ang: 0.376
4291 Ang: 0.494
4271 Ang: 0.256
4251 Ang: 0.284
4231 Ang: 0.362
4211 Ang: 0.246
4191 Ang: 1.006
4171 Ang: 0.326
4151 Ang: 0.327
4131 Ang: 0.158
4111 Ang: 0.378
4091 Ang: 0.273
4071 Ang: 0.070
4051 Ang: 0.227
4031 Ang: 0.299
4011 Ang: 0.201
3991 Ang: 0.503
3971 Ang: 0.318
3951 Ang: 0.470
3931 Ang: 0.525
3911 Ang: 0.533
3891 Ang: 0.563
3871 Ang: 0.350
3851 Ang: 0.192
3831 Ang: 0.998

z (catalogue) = 0.13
